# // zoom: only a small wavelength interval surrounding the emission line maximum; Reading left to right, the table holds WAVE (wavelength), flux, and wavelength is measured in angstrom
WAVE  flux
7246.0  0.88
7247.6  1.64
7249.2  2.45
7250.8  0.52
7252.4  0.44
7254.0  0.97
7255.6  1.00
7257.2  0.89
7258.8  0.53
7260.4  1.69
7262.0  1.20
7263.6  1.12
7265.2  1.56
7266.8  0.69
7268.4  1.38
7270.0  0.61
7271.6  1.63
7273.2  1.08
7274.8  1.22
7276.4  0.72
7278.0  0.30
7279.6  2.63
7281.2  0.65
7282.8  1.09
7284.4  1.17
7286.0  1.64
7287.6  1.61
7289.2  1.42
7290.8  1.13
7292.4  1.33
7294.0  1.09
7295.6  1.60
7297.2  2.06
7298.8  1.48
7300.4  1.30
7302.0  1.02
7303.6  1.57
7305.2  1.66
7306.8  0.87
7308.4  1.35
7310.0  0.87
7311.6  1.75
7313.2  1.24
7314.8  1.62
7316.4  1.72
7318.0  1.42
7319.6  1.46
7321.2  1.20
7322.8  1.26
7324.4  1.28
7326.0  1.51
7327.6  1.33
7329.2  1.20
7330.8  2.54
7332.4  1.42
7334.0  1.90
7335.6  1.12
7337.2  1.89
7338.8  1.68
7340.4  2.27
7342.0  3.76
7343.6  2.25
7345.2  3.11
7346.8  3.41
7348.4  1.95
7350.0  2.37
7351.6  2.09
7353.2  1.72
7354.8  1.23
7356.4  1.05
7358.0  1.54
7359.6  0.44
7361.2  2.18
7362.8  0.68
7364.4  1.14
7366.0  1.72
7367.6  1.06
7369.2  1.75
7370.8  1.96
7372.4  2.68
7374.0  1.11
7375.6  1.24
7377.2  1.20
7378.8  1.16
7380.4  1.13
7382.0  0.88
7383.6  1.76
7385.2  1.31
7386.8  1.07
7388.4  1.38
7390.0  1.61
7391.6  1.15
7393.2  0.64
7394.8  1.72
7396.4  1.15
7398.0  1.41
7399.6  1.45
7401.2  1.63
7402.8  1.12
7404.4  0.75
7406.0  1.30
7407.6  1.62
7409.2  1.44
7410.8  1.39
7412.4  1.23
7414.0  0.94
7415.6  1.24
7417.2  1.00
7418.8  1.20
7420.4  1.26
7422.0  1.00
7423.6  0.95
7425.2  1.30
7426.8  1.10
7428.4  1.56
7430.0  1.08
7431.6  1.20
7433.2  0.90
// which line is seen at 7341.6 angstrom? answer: [O II] 3727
